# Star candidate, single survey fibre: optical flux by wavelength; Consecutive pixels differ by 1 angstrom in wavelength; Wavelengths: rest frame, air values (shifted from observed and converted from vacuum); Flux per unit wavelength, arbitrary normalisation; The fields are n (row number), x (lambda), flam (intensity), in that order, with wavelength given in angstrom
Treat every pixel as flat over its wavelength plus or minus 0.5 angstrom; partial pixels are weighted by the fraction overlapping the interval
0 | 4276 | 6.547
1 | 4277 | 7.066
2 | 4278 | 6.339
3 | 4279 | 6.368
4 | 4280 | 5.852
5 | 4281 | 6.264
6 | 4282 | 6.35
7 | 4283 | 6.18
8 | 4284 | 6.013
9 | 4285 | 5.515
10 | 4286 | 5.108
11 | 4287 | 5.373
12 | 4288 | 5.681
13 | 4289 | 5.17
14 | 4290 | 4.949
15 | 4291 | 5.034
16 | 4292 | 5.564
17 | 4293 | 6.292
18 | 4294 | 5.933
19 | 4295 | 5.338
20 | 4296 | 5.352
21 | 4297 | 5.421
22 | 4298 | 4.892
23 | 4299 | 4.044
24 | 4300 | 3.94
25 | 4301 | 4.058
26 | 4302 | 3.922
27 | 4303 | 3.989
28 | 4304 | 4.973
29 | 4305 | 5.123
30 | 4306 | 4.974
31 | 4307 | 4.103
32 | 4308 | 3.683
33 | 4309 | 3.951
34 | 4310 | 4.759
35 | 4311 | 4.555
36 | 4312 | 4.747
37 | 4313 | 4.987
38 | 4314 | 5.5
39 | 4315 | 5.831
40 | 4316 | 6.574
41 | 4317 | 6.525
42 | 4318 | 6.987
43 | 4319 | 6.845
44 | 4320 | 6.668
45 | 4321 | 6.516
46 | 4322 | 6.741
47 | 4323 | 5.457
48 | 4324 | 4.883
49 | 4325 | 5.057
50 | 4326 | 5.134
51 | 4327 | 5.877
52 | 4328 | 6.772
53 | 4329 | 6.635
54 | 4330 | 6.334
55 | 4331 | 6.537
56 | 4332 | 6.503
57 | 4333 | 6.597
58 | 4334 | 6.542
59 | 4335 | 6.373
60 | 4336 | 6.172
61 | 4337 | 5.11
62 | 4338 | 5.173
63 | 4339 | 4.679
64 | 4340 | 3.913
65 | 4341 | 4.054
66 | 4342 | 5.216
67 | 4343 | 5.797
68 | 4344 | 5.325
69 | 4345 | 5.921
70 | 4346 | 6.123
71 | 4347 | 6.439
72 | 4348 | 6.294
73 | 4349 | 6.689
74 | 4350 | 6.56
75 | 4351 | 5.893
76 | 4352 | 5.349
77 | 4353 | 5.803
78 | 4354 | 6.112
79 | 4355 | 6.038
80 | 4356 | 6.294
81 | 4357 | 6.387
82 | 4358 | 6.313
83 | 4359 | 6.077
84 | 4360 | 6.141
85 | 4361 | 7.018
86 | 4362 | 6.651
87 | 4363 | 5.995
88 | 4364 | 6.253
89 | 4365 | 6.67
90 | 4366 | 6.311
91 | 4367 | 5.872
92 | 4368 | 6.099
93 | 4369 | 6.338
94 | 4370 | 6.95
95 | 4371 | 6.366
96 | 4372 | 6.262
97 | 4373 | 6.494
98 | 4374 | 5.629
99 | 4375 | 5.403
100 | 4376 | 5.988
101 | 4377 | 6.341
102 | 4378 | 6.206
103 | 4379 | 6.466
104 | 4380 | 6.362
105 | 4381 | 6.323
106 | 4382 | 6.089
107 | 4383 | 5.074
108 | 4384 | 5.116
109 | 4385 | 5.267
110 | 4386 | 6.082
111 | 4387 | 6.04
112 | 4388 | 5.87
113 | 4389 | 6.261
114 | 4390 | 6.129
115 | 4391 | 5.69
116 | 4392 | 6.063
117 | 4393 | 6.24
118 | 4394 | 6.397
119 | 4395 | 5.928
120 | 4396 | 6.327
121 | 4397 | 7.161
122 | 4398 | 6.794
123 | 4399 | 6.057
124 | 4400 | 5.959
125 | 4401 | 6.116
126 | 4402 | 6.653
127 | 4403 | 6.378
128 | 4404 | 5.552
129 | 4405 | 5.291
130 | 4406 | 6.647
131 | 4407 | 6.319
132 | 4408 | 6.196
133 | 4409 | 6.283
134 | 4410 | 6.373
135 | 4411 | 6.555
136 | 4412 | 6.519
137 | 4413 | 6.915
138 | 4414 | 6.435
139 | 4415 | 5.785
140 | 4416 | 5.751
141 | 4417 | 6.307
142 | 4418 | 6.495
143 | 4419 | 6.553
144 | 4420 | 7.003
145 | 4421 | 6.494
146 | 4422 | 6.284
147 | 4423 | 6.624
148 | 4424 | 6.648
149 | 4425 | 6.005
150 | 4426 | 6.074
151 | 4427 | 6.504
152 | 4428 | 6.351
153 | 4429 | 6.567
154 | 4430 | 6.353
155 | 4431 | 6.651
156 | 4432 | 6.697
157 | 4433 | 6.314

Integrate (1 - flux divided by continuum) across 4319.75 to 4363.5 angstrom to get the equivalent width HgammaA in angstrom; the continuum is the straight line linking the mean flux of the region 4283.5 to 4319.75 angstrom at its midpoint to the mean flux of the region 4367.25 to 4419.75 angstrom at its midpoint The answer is -2.73 angstrom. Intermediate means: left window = 5.17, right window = 6.17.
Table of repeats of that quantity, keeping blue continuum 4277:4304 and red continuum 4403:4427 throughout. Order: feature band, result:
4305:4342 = 0.2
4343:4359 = -0.7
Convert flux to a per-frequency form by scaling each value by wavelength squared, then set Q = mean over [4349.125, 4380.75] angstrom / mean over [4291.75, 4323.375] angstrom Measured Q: 1.22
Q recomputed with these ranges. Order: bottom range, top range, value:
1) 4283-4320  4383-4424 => 1.25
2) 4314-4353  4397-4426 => 1.10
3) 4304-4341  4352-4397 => 1.12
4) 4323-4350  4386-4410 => 1.10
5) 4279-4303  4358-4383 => 1.22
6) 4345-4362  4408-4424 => 1.06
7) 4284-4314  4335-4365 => 1.23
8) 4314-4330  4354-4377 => 1.04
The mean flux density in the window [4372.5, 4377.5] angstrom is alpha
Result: 5.97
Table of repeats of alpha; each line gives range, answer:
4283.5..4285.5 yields 5.76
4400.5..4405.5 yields 6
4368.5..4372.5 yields 6.48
